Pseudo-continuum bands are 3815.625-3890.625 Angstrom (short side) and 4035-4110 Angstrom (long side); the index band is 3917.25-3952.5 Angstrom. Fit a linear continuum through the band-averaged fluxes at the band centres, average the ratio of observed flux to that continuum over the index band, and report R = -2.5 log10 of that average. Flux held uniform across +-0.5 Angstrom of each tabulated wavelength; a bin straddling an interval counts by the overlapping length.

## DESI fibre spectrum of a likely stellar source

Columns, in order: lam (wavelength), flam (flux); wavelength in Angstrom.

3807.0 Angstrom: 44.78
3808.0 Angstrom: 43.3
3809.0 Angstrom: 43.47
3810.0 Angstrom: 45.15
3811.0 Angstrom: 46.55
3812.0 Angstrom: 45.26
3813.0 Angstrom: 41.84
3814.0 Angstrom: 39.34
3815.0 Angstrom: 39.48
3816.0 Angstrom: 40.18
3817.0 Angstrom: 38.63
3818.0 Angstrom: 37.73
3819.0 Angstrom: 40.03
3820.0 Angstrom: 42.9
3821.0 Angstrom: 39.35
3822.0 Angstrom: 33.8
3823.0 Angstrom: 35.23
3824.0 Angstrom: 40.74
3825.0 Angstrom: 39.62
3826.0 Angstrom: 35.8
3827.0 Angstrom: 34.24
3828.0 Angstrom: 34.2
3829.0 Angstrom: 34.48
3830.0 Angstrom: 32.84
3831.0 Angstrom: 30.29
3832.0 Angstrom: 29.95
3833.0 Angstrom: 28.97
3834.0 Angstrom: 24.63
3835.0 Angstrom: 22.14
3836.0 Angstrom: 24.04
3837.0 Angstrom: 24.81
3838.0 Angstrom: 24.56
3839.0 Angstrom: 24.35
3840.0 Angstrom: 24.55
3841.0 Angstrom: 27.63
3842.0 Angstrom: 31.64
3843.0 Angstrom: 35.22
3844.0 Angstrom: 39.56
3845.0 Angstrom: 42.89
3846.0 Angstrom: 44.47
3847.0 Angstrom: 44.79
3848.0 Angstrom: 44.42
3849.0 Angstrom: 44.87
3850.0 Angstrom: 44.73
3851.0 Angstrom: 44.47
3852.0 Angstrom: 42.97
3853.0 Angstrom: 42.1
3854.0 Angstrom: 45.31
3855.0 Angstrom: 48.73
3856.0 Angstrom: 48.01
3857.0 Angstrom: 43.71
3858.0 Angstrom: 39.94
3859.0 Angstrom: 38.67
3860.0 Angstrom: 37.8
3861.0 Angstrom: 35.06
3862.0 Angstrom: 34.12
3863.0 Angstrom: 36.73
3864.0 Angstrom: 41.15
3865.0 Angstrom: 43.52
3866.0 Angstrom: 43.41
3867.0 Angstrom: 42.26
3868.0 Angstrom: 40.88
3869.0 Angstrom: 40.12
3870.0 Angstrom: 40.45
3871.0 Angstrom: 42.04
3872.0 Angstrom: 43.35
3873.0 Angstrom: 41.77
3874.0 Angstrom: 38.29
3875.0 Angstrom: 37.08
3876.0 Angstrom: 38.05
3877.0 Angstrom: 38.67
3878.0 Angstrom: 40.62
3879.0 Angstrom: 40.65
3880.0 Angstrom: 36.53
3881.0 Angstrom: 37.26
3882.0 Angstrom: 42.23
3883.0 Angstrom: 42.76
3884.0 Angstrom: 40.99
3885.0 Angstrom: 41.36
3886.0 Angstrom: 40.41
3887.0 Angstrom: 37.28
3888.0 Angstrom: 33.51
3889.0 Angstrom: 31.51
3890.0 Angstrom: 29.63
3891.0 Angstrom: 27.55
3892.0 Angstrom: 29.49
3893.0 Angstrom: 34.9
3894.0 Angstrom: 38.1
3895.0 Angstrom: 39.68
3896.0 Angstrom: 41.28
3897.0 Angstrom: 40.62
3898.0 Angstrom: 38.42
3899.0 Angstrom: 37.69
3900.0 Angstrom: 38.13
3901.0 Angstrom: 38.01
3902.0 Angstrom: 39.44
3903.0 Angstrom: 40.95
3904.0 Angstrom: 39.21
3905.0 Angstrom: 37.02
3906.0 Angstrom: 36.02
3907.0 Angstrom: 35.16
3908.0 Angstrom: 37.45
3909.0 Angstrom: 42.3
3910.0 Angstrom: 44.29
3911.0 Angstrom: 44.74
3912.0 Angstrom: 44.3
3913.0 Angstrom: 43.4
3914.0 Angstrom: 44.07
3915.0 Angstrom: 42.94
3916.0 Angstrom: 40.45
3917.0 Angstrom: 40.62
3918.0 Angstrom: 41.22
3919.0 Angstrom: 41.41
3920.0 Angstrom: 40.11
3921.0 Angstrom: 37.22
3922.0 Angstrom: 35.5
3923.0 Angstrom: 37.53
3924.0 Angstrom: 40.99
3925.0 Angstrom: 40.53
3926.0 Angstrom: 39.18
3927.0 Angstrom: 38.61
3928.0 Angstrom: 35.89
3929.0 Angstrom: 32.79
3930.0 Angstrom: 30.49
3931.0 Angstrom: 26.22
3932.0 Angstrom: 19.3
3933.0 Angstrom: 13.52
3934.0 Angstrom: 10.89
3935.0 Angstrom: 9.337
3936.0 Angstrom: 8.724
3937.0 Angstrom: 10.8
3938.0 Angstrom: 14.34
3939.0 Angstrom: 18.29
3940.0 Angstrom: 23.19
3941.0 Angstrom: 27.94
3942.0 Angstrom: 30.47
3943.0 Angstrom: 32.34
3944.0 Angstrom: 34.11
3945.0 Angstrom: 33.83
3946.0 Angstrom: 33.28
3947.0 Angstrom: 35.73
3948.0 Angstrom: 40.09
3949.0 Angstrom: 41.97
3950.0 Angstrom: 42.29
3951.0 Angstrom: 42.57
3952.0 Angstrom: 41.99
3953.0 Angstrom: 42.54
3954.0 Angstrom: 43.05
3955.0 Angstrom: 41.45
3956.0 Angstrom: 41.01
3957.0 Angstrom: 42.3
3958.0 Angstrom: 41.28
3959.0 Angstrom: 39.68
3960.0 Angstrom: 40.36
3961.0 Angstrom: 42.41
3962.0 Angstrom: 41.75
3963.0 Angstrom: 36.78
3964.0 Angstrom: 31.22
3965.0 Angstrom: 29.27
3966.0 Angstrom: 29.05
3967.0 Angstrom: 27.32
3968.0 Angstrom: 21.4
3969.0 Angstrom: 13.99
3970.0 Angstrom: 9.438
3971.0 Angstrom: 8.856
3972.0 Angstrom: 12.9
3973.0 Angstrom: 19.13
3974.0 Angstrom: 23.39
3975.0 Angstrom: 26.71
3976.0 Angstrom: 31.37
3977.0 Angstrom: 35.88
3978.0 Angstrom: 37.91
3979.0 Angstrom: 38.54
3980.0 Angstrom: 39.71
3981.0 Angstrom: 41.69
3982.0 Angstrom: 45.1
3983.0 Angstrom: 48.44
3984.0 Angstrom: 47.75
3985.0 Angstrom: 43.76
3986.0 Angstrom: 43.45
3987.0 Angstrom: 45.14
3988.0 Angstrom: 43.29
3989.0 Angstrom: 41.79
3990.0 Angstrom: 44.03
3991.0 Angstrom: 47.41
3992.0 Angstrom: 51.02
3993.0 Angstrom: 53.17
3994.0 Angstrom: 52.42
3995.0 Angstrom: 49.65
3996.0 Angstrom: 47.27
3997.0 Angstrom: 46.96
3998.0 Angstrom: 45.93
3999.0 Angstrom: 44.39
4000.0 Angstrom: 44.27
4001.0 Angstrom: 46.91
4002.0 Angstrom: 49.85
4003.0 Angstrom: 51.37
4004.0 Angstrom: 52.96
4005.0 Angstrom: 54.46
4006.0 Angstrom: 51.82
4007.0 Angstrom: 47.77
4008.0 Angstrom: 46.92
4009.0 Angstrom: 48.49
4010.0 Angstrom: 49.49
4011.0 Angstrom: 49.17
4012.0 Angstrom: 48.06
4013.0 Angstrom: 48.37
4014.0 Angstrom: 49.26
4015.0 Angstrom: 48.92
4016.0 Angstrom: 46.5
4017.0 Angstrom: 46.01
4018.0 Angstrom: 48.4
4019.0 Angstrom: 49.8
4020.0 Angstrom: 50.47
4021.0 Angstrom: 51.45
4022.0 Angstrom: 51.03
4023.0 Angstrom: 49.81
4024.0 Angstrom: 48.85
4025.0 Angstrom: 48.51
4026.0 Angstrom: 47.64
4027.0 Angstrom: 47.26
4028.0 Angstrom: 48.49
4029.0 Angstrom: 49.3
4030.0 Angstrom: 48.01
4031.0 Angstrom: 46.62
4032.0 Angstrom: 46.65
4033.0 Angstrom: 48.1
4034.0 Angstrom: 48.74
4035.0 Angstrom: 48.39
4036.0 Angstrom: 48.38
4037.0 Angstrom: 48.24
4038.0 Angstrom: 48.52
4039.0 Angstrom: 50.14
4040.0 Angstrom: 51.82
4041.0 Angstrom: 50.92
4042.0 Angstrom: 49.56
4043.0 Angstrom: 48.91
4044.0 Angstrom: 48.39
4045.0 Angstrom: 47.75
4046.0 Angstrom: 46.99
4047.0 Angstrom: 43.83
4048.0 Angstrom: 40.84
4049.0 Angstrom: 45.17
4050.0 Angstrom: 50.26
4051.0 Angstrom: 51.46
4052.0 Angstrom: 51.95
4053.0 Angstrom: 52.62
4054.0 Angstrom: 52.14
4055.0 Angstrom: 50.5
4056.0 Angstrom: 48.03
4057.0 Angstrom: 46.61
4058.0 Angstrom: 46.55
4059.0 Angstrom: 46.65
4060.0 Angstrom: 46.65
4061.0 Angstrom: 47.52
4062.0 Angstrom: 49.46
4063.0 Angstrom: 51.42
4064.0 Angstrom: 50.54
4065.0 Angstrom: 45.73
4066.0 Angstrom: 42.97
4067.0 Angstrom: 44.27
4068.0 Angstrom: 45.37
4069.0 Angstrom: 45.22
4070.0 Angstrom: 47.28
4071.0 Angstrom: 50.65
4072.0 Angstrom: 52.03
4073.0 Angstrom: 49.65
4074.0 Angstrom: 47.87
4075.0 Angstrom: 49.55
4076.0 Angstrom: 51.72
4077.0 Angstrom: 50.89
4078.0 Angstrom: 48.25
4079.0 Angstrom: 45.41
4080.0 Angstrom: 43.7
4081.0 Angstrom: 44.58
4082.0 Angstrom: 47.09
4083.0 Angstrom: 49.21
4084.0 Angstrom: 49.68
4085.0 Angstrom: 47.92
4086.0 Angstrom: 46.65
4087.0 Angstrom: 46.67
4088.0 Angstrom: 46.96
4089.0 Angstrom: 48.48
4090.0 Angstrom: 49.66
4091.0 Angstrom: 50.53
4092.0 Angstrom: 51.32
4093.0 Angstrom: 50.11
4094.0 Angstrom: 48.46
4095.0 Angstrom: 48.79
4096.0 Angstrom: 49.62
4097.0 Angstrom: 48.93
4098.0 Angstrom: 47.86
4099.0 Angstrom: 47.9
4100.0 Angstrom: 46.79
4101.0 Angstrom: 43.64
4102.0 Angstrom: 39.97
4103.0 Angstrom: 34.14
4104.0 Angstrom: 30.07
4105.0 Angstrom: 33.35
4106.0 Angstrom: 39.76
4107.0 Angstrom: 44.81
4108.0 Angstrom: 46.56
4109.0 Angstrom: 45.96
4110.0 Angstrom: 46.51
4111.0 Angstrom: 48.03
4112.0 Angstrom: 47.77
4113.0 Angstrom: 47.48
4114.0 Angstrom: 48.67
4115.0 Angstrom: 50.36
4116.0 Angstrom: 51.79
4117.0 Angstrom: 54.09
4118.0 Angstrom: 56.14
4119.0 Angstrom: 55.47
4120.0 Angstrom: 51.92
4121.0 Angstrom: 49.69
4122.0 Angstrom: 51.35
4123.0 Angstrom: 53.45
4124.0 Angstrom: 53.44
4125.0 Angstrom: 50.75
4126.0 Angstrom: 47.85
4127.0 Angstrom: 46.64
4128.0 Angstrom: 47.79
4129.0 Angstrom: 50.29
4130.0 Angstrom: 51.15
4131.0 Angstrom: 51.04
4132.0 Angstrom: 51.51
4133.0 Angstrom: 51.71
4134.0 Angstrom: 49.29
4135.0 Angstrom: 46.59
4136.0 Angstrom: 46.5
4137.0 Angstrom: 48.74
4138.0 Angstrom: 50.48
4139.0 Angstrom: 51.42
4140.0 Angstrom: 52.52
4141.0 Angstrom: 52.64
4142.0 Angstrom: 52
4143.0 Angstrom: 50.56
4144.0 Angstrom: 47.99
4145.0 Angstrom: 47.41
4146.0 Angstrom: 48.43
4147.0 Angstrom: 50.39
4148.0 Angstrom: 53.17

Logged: 0.31 mag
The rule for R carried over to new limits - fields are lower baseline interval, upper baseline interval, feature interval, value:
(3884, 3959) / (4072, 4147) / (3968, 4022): -0.052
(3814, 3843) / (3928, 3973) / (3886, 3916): -0.238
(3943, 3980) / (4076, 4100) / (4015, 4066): -0.142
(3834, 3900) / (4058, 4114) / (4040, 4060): -0.073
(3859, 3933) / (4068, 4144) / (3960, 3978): 0.485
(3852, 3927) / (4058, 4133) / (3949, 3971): 0.211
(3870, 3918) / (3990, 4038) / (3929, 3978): 0.443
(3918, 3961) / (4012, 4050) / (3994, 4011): -0.124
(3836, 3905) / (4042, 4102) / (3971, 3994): 0.133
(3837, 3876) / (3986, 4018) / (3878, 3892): 0.116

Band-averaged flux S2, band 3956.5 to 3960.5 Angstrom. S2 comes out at 40.9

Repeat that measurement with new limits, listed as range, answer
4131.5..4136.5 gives 49.1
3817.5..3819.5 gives 38.9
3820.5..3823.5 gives 36.1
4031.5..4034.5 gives 47.8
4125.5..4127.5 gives 47.2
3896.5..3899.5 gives 38.9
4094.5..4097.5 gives 49.1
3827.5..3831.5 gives 33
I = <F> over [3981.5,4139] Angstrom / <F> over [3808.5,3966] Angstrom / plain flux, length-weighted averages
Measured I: 1.31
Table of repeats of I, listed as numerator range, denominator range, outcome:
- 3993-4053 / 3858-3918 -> 1.25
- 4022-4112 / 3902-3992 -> 1.37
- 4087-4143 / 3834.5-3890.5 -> 1.26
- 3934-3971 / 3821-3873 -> 0.83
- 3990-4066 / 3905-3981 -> 1.48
